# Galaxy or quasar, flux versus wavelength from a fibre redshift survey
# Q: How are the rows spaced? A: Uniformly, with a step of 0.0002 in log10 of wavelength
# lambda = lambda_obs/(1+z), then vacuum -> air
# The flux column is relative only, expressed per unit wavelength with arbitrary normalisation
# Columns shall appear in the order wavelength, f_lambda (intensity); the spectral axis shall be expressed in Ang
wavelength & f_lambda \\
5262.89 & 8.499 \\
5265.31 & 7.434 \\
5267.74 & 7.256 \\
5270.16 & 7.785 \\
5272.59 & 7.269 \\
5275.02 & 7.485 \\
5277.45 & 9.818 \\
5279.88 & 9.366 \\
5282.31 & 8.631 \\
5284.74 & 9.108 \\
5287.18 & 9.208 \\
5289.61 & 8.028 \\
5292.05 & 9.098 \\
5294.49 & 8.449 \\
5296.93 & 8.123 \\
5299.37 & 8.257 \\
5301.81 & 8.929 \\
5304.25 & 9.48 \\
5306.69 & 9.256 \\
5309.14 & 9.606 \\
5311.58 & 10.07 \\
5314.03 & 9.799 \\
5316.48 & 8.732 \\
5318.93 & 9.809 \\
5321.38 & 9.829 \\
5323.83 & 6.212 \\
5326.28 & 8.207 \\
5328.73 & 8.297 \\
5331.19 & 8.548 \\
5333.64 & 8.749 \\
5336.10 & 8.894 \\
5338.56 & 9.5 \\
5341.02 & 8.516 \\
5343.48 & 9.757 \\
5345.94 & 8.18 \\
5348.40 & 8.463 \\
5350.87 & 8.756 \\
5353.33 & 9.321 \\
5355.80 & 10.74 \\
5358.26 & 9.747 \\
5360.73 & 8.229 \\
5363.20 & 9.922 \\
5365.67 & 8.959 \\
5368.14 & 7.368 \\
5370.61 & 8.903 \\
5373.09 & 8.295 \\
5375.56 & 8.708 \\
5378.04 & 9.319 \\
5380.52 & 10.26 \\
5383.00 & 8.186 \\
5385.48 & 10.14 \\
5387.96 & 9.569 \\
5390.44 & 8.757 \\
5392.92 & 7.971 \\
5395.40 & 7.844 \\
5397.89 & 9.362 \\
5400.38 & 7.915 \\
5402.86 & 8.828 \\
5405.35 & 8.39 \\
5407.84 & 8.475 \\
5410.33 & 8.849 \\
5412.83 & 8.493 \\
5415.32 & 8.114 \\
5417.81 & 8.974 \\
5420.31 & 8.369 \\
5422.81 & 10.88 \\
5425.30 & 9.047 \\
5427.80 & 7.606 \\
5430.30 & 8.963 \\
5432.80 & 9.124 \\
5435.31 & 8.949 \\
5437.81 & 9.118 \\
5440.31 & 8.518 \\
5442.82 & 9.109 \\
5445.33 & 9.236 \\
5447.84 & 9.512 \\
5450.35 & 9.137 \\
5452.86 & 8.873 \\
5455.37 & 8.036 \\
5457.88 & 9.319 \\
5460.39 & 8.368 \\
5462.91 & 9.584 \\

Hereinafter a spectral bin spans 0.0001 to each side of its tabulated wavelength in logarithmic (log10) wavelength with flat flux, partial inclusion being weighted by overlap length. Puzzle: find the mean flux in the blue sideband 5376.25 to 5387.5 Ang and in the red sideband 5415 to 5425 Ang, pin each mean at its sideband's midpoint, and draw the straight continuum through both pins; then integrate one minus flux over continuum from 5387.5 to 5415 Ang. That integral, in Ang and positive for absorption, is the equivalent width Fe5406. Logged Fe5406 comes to 2.25 Ang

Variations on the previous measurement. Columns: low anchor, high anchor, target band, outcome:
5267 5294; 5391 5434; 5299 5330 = -1.64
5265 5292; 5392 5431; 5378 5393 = -1.17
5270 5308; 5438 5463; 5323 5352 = 0.71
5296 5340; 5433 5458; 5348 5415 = 0.49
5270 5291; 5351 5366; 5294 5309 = -0.03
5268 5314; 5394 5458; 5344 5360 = -0.75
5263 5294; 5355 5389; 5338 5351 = 0.12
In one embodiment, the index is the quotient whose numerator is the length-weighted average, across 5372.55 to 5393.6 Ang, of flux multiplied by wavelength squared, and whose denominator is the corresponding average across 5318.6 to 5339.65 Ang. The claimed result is 1.1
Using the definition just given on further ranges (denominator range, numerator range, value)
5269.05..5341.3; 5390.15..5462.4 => 1.05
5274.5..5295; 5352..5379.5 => 1.05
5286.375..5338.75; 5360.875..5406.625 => 1.02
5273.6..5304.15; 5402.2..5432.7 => 1.05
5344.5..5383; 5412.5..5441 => 1.01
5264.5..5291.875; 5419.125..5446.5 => 1.14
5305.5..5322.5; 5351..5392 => 0.97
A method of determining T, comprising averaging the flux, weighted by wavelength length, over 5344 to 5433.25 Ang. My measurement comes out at 8.87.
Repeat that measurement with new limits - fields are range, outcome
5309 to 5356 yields 8.95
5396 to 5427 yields 8.77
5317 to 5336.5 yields 8.56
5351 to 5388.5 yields 9.16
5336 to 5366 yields 9.17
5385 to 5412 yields 8.69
